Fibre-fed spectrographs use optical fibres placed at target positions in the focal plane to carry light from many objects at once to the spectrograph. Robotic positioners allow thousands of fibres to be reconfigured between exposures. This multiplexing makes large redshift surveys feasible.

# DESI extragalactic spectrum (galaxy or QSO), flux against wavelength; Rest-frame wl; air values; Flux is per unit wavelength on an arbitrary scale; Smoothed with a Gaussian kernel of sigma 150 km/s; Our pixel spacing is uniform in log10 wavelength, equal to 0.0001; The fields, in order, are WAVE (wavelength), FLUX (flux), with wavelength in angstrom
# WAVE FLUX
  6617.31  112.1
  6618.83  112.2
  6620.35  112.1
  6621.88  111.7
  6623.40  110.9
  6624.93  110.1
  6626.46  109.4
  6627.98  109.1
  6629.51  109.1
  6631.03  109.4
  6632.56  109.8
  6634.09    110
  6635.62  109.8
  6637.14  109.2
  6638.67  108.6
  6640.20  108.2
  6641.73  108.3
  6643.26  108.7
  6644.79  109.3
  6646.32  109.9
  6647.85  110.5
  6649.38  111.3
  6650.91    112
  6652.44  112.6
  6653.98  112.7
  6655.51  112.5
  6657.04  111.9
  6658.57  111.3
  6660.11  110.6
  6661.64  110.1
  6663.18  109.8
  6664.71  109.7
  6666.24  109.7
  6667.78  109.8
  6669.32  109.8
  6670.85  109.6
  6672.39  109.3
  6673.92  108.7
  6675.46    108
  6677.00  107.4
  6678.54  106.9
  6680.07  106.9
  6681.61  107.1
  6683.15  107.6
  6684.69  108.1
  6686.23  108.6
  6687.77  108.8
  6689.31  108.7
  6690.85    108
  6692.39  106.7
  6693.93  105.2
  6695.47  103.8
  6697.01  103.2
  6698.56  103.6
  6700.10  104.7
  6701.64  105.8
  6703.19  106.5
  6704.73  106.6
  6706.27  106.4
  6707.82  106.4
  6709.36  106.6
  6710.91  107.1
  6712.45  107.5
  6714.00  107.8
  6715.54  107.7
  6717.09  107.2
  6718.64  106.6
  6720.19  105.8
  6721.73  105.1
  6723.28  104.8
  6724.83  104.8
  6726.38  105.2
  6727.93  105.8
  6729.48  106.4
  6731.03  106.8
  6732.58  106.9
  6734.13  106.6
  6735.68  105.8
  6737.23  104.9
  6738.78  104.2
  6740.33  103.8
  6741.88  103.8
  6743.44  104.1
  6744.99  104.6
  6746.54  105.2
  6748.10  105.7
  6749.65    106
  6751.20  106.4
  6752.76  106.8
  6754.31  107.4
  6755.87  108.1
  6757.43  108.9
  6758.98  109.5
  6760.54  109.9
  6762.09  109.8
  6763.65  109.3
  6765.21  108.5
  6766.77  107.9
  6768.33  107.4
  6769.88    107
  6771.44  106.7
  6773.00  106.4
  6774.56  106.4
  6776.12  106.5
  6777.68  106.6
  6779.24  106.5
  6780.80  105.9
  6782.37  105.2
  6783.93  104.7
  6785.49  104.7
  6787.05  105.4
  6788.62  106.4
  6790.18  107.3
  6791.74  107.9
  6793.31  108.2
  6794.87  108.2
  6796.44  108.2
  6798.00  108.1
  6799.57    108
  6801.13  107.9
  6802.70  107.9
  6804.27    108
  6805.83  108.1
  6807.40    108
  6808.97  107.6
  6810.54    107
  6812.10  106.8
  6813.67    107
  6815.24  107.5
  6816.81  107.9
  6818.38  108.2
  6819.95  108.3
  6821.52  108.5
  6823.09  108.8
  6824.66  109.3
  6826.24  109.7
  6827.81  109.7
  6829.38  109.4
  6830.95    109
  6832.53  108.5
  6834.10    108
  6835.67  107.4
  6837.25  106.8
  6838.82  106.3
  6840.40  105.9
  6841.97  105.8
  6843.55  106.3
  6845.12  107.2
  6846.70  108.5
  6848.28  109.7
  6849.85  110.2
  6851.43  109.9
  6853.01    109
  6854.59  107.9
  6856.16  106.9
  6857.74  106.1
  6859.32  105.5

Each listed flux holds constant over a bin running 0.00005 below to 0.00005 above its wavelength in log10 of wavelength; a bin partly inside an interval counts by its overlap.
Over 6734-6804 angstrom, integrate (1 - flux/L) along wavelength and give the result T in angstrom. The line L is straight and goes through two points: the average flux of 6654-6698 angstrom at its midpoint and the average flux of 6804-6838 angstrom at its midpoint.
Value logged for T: 0.98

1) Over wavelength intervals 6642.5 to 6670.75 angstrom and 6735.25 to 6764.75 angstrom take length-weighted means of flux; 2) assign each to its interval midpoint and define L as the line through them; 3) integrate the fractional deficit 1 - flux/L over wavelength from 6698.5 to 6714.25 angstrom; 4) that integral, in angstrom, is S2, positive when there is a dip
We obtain 0.3 angstrom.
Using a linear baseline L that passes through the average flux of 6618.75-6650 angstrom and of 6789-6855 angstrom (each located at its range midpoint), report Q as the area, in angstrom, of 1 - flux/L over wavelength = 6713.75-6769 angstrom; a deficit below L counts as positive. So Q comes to 1.2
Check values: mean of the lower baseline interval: 110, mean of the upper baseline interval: 108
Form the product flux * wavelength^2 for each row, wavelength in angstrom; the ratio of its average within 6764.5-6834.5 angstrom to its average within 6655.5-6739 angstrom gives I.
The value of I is 1.03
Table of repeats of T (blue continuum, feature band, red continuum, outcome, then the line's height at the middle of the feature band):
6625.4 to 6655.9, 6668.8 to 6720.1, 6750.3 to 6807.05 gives 0.92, 109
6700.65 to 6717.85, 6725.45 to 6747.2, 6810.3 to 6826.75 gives 0.38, 107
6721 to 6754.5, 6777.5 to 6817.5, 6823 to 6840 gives 0.07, 107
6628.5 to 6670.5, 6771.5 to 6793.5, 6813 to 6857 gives 0.50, 109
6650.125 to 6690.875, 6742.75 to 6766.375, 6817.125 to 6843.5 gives 0.30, 109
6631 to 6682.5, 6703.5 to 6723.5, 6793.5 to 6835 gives 0.46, 109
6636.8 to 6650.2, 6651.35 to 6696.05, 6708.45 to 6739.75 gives -0.35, 108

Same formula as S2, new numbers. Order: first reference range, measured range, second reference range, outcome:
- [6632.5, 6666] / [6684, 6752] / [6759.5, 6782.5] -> 1.7 angstrom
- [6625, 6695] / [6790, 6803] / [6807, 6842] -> 0.0 angstrom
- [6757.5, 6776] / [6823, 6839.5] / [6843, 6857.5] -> 0.0 angstrom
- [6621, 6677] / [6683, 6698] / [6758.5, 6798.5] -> 0.3 angstrom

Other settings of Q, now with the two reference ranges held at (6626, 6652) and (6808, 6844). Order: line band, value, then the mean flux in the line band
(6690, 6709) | 0.6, 106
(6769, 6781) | 0.2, 107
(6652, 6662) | -0.2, 112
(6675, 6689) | 0.2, 108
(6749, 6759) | 0.1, 107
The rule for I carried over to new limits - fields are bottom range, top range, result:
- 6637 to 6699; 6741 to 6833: 1.02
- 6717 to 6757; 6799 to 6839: 1.05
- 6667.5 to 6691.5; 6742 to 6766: 1.01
